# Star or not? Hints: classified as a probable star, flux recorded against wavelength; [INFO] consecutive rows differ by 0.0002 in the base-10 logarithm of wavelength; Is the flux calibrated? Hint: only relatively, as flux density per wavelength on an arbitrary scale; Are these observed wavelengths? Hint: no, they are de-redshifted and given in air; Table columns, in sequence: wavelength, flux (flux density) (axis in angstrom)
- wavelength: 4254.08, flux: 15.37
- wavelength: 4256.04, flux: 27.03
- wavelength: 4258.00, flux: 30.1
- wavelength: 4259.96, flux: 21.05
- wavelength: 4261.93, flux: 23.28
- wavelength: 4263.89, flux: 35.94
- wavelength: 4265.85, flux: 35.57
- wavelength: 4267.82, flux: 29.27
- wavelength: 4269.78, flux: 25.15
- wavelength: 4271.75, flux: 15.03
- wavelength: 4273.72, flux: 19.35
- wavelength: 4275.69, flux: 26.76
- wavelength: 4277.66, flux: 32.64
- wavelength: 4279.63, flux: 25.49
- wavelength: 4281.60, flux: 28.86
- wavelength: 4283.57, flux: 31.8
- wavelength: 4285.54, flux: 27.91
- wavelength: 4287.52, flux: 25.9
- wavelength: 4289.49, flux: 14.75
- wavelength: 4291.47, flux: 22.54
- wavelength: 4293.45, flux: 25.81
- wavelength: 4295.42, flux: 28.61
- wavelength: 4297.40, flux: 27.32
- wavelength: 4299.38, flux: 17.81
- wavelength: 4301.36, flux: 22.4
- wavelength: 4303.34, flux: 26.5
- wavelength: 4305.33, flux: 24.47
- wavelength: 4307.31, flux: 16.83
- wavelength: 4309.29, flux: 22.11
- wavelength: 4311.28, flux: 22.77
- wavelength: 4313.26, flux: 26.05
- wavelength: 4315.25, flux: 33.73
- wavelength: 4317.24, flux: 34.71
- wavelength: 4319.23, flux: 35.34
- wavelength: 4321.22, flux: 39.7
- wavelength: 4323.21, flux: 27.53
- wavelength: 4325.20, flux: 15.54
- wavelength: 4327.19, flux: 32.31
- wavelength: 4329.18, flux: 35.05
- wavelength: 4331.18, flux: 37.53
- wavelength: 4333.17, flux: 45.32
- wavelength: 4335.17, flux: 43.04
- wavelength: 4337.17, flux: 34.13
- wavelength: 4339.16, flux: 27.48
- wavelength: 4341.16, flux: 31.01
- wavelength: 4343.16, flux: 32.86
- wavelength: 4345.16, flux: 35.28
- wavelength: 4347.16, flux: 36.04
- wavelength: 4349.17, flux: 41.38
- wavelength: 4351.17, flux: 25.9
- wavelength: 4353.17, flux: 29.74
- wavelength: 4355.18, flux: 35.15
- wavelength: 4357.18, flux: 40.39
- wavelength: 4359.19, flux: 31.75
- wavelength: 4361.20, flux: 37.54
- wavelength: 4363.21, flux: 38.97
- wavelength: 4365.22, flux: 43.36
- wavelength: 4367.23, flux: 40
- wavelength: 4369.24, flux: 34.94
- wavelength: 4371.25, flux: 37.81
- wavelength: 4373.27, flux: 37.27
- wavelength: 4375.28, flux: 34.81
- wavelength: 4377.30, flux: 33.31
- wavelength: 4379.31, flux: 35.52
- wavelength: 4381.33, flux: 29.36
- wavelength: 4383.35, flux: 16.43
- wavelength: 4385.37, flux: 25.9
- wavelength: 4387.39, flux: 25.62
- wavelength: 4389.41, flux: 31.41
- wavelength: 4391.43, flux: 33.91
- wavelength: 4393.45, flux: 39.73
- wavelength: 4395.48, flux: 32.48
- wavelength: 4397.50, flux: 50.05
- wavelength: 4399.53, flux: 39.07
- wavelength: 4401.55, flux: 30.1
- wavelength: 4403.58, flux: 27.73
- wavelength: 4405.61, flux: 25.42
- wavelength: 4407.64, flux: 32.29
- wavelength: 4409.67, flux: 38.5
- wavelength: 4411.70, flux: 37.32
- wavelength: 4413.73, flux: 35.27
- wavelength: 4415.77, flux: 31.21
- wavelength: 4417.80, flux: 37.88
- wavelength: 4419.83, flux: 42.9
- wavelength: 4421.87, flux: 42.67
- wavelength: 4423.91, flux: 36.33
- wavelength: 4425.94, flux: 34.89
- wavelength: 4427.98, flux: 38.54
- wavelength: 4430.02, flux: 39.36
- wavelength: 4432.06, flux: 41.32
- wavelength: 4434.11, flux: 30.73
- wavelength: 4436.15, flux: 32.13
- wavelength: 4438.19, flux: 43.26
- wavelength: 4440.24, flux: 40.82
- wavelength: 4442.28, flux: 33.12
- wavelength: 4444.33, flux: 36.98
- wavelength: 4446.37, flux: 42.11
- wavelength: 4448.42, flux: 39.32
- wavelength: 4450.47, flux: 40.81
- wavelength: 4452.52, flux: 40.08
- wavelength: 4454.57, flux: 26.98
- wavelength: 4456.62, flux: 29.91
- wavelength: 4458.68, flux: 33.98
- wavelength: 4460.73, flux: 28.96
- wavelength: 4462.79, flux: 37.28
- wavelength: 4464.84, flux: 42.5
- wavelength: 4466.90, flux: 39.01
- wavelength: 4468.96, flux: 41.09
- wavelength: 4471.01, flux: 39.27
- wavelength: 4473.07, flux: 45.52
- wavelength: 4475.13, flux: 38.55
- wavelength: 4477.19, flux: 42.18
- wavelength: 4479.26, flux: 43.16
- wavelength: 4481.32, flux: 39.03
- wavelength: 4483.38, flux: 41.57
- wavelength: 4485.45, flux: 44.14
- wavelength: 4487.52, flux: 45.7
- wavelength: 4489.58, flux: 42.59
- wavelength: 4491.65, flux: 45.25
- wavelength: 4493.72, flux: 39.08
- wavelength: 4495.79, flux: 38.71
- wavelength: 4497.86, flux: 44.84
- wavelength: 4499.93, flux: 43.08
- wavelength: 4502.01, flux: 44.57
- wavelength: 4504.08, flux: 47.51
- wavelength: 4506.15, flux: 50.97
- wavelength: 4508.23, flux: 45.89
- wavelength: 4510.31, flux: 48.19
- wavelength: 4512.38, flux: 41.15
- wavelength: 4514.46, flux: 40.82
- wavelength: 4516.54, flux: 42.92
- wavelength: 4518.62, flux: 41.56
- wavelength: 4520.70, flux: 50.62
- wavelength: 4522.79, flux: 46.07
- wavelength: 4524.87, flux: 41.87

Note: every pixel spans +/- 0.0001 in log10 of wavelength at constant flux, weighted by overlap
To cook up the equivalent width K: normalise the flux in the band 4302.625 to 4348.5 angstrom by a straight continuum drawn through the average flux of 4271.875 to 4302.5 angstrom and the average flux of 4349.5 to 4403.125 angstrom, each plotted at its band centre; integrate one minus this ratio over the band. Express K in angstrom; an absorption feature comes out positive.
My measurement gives -3.40 angstrom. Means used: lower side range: 24.9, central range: 31.2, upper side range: 34.3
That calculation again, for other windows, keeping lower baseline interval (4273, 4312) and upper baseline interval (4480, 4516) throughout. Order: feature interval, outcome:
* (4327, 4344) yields -4.20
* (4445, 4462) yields 1.80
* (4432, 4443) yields 0.42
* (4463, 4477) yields 0.09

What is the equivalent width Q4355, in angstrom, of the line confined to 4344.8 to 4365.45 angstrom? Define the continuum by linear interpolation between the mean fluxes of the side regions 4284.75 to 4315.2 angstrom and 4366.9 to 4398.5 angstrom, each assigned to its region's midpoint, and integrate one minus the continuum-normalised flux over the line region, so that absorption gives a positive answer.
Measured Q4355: -3.7 angstrom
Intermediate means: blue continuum 23.7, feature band 35.7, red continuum 33.5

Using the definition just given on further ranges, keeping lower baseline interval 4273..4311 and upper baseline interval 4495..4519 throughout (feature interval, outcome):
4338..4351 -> -1.8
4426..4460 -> 1.5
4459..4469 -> 0.8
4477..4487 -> 0.0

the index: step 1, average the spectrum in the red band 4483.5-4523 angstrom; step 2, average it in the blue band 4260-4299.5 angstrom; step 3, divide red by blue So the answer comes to 1.70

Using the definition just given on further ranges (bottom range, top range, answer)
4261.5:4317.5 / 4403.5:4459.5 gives 1.41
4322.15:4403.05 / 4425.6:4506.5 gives 1.16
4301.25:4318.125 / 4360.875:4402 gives 1.35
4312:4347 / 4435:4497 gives 1.17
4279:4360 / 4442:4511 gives 1.37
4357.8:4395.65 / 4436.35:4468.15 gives 1.09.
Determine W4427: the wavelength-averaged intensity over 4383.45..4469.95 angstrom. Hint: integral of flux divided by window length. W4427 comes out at 35.7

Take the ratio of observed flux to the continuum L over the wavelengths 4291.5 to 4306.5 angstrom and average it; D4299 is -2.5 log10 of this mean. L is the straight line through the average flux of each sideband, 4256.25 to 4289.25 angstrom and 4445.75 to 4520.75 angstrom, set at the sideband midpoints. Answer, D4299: 0.17 mag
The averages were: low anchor 26.8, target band 24.5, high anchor 41.2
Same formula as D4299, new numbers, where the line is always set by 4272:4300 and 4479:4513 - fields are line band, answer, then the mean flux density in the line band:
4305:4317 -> 0.104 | 25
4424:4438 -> 0.044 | 36.6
